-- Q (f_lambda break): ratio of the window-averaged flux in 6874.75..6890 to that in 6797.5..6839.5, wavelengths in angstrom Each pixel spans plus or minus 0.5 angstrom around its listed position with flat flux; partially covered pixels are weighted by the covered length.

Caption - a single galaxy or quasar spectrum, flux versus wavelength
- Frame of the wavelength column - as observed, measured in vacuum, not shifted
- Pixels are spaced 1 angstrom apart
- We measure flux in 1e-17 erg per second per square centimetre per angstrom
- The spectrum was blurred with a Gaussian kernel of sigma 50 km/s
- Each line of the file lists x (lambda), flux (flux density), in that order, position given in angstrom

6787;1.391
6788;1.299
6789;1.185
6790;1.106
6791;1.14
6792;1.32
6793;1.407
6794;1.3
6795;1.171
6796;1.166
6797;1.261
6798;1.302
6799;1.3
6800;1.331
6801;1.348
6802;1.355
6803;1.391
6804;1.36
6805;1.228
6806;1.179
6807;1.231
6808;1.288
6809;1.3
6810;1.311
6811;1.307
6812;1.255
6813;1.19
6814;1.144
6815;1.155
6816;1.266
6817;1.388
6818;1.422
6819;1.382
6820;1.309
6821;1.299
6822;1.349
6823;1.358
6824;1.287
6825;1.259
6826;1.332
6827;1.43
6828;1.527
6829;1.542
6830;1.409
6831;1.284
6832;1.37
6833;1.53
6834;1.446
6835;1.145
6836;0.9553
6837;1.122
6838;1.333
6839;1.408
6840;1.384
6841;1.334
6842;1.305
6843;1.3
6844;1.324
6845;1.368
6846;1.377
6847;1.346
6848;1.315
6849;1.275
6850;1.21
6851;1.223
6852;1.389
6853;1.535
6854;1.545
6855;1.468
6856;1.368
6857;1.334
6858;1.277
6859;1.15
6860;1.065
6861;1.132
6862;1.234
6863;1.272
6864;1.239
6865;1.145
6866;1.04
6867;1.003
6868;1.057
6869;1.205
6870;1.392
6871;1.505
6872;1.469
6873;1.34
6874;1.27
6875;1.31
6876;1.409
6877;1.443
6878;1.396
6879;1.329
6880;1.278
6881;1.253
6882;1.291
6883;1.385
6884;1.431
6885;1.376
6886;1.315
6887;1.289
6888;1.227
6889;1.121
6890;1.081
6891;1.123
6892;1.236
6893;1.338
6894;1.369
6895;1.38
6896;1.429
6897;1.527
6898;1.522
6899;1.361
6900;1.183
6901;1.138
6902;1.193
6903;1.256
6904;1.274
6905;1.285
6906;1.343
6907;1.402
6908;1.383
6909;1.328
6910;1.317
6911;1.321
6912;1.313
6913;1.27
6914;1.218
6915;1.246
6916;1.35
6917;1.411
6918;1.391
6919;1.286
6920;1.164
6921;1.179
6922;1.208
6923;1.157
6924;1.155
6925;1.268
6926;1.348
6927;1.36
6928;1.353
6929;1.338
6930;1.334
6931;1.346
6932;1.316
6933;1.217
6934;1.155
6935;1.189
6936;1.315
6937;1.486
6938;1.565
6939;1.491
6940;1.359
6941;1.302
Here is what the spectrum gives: 1.0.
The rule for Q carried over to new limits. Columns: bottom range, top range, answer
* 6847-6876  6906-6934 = 1.01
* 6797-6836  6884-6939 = 0.99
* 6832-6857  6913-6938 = 0.97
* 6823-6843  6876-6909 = 0.98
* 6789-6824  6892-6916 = 1.03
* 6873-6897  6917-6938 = 0.98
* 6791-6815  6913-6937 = 1.00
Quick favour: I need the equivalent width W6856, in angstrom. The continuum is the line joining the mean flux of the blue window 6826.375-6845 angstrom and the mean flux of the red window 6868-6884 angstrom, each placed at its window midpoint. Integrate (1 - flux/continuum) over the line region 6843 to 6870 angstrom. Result 1.5 angstrom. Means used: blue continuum 1.34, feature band 1.27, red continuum 1.34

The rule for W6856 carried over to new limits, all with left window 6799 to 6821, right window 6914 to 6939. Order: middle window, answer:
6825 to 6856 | -1.32 angstrom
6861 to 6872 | 0.67 angstrom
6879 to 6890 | 0.08 angstrom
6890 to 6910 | -0.24 angstrom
